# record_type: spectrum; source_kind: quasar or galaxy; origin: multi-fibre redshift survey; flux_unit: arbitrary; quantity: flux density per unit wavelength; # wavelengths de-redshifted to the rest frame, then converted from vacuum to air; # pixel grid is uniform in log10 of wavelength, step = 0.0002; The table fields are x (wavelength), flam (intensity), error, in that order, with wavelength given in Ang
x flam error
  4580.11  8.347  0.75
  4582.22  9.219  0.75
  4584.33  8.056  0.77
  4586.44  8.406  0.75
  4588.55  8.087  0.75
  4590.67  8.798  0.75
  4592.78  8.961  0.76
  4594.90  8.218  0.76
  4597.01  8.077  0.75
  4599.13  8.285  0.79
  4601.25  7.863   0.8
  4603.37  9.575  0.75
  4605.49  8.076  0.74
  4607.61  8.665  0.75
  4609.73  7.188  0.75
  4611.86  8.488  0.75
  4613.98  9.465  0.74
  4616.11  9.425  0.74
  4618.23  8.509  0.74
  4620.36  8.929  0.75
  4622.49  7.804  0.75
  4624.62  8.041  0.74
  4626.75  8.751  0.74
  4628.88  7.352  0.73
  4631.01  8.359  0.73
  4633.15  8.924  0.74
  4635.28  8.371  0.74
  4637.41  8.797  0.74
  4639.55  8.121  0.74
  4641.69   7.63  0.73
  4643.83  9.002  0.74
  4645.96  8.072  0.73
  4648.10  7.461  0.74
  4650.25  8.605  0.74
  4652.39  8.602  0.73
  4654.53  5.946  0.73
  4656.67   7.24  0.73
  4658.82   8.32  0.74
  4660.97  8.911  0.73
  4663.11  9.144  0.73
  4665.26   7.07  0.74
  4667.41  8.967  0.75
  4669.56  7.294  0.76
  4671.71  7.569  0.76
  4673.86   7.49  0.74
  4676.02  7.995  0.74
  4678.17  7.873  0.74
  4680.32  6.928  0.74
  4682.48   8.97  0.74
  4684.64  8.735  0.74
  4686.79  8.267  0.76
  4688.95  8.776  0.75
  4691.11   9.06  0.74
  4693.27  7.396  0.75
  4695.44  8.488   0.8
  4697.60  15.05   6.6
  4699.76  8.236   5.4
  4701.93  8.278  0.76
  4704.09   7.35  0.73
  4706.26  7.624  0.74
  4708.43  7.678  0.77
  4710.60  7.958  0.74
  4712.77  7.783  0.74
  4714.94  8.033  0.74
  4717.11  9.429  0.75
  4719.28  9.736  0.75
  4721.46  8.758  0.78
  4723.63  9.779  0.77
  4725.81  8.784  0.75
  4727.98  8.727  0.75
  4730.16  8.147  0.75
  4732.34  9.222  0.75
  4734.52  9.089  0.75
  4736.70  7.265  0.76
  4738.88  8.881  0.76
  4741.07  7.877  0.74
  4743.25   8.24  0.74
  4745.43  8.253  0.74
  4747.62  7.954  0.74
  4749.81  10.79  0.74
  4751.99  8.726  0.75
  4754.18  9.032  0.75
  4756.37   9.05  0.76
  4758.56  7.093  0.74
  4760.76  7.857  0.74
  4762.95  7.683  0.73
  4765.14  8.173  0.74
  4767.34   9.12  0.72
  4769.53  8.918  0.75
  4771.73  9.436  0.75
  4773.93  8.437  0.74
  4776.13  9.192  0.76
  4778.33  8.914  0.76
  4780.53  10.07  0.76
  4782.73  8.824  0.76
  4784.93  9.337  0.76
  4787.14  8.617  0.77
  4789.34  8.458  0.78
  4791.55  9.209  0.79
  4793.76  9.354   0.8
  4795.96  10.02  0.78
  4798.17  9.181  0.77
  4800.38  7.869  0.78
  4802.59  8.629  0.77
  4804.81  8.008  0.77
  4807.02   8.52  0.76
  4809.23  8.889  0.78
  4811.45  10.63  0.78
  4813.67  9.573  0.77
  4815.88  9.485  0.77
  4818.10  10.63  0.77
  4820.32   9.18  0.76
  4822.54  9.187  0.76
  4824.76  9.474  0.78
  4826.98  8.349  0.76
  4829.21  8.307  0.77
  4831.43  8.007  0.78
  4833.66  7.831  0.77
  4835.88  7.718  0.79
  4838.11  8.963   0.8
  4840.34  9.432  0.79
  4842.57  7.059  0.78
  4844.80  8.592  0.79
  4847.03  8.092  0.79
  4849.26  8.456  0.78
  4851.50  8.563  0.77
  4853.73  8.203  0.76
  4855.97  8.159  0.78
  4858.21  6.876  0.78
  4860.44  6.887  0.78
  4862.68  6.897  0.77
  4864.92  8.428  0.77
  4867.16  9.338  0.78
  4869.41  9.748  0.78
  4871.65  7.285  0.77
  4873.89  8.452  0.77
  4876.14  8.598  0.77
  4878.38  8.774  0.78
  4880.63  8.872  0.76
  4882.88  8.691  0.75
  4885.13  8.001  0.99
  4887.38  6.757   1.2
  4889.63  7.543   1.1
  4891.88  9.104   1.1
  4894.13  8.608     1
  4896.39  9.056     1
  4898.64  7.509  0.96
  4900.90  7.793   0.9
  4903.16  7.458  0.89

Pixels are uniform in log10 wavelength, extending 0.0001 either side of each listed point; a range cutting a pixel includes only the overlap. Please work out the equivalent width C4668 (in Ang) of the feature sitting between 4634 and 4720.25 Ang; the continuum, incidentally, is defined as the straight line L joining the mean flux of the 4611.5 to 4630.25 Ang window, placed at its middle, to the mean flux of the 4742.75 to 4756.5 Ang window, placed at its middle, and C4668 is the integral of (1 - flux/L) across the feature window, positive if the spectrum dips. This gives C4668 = 3.7 Ang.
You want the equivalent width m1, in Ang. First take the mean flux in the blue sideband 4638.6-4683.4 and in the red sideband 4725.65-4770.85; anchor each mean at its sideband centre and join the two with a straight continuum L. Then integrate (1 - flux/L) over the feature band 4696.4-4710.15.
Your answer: -1.3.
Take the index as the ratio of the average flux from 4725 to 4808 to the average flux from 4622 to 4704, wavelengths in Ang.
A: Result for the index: 1.05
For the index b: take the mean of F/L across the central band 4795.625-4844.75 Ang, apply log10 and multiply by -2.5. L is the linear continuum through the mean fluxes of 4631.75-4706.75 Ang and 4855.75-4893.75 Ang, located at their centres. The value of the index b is -0.08 mag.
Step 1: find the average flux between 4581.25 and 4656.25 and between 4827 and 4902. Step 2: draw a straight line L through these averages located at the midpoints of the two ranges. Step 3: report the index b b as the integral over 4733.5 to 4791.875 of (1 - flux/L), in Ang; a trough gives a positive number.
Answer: -3.0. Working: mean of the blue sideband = 8.34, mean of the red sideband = 8.2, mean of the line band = 8.68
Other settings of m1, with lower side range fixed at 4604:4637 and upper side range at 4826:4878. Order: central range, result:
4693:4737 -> -2.2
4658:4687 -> 1.0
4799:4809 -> -0.1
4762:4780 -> -1.1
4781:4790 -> -0.7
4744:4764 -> -0.5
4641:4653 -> 0.3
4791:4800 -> -1.2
